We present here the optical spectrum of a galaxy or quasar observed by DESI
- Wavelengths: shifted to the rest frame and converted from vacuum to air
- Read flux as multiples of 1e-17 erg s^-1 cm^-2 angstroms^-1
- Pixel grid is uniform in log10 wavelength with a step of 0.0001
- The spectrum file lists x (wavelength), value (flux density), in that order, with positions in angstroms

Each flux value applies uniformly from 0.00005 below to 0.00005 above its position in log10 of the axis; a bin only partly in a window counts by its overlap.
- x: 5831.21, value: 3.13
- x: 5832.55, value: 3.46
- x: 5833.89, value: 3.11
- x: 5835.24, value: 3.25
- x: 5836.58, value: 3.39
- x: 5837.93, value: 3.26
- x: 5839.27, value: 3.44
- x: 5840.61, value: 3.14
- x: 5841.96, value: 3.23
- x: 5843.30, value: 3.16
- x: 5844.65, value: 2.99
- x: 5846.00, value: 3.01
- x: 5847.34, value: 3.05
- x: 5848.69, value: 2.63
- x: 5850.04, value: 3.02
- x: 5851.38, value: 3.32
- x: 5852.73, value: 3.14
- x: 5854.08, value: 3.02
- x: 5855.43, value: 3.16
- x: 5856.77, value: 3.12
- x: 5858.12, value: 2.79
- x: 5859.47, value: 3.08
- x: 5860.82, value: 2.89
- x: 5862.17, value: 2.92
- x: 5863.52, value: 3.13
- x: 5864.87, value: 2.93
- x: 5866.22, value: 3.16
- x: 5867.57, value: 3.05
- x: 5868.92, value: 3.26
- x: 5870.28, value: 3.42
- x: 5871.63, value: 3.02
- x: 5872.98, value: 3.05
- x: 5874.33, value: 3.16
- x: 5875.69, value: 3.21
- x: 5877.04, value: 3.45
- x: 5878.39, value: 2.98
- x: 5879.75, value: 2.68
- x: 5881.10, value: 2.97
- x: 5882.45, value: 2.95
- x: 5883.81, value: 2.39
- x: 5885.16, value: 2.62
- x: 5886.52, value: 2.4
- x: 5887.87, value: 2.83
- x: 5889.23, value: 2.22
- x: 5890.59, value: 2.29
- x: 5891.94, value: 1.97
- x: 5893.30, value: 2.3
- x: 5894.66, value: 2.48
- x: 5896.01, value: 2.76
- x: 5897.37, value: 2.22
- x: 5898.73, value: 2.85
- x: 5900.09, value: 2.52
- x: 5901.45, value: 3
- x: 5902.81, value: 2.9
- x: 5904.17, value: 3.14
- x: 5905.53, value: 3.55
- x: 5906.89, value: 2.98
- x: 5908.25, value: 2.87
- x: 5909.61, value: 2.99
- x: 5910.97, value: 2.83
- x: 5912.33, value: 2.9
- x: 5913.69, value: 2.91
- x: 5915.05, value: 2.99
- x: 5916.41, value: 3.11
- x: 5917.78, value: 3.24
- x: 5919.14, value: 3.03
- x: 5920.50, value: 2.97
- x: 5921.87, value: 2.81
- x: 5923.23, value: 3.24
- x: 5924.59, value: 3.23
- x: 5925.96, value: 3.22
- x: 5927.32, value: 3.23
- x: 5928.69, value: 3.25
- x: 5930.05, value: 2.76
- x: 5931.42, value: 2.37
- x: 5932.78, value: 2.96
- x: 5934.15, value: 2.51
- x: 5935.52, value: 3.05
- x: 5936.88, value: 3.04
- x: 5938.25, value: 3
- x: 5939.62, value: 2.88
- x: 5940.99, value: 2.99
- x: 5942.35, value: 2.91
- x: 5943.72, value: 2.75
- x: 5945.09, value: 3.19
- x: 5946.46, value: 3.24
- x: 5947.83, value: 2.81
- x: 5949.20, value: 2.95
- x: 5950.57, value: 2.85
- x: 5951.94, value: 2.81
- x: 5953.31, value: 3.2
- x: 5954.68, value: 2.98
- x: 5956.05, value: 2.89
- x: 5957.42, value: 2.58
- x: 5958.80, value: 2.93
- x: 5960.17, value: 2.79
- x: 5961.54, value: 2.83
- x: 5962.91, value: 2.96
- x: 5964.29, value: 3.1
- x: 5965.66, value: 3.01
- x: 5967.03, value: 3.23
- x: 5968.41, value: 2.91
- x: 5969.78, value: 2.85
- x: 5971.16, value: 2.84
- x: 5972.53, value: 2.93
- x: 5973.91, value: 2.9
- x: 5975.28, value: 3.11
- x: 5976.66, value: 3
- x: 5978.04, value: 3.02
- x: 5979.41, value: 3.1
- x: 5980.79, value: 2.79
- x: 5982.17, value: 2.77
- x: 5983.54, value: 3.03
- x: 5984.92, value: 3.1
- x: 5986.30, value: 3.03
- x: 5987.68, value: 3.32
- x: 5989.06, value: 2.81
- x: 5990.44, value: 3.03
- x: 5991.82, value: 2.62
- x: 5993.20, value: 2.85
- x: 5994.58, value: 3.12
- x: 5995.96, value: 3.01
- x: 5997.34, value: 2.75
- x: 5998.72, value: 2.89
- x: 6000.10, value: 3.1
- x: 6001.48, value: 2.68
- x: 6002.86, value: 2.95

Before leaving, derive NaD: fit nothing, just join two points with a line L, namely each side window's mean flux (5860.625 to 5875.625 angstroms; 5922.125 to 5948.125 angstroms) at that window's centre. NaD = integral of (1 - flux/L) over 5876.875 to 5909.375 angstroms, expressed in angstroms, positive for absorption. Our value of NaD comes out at 3.6 angstroms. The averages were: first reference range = 3.1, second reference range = 2.98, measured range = 2.71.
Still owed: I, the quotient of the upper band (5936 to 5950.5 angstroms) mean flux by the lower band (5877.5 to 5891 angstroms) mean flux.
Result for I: 1.1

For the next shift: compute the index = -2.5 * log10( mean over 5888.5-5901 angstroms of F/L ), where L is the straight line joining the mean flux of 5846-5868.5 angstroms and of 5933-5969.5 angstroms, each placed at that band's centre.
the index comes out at 0.23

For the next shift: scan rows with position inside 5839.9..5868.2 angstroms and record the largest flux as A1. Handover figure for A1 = 3.32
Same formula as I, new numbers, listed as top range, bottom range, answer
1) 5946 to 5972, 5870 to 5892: 1.04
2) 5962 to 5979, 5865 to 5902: 1.07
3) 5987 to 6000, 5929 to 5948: 1.01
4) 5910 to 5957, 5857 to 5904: 1.05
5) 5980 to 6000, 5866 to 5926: 1.02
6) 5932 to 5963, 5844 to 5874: 0.95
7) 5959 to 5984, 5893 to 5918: 1.03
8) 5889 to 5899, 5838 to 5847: 0.75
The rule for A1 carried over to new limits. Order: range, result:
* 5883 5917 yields 3.55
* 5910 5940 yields 3.25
